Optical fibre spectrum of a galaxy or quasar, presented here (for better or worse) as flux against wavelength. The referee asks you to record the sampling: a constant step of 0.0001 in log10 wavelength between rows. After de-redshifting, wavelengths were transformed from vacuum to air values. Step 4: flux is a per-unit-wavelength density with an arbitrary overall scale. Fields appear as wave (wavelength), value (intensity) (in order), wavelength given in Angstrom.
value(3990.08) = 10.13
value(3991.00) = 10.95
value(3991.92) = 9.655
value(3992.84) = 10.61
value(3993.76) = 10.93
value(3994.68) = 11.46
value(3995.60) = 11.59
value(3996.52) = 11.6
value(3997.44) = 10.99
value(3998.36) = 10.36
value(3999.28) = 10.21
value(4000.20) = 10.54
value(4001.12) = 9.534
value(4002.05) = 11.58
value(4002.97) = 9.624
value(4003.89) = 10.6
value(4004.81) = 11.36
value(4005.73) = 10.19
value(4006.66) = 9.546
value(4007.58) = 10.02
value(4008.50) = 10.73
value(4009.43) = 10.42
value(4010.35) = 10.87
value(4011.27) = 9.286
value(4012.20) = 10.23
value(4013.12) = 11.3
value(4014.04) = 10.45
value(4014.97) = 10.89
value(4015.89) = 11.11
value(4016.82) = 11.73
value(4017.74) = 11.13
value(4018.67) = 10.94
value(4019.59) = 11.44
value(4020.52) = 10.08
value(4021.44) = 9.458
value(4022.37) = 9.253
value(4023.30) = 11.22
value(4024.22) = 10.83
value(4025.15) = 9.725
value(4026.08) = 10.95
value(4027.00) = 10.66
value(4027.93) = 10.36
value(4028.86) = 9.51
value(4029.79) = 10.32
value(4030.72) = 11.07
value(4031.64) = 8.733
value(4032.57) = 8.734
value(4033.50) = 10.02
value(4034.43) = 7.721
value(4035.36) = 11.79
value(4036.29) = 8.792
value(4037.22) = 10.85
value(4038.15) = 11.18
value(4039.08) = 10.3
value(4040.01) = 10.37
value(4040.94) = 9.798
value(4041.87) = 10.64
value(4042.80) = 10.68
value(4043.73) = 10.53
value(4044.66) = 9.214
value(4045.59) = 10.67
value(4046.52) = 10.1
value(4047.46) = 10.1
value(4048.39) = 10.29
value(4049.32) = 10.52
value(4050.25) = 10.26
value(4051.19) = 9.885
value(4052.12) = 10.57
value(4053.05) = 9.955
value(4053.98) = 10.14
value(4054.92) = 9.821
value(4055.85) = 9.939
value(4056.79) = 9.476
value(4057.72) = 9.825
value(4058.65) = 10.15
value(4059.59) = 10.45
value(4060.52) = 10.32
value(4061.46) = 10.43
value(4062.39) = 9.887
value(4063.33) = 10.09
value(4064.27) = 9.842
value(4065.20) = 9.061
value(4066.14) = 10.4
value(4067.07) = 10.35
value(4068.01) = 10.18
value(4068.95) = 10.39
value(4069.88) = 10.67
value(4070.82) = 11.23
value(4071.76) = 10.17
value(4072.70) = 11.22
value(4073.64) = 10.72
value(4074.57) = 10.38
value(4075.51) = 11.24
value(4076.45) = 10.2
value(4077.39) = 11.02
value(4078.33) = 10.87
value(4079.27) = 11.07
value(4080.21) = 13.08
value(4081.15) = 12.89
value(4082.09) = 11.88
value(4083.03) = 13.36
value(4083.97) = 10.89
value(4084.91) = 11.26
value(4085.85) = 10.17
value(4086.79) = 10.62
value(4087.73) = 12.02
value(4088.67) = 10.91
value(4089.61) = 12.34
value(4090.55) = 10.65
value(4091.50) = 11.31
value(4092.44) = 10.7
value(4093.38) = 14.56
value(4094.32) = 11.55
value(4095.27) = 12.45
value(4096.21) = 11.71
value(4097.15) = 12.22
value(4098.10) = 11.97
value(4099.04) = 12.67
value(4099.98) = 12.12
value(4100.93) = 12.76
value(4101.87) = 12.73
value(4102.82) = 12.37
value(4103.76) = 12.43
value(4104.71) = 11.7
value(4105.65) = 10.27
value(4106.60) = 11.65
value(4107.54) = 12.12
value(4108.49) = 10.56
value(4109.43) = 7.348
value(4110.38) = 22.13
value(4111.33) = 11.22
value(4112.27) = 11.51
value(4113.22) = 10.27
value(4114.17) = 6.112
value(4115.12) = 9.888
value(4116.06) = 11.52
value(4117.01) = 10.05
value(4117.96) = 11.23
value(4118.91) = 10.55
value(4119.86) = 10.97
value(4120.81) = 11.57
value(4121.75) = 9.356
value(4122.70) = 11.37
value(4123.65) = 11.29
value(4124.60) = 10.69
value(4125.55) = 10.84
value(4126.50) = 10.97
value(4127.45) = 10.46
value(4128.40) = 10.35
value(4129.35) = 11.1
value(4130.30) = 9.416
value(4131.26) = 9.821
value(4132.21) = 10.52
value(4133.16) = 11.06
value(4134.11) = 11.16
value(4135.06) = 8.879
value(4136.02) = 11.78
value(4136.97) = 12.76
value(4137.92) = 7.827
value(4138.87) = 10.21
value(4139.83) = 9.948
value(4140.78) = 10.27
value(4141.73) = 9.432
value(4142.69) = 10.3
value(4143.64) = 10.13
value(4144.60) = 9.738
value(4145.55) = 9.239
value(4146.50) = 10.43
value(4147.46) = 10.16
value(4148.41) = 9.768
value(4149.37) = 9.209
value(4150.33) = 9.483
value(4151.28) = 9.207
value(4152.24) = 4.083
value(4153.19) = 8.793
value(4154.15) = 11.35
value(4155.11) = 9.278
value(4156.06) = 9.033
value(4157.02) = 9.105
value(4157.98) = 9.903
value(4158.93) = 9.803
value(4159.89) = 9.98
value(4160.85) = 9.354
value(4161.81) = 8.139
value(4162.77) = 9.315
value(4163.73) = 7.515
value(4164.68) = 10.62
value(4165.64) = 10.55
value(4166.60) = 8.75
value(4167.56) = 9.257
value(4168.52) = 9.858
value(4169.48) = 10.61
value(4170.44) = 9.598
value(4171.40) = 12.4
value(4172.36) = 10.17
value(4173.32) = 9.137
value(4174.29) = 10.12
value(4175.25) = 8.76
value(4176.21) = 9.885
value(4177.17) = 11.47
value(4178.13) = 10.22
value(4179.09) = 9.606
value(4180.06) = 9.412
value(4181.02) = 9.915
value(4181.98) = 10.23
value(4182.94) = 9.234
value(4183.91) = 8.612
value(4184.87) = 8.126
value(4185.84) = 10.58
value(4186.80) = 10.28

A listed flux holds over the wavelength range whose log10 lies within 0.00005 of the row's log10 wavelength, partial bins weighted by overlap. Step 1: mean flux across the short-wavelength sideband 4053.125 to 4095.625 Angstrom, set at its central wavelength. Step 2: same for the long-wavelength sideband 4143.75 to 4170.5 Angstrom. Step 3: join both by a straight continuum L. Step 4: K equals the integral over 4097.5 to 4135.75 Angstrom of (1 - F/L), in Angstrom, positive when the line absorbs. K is -3.83 Angstrom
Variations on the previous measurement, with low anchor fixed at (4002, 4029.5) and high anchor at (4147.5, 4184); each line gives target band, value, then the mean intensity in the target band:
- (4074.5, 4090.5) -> -2.16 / 11.4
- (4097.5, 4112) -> -3.40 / 12.3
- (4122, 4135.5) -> -1.07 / 10.5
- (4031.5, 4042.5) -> 0.43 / 9.95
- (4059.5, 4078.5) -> -0.51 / 10.4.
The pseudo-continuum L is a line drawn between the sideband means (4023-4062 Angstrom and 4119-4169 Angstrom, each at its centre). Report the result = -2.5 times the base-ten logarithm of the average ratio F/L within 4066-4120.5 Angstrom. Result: -0.139 mag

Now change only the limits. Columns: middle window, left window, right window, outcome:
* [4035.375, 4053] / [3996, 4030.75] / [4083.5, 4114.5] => 0.066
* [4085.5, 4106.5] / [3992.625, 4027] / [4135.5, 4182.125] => -0.173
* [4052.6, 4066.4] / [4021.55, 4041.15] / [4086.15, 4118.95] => 0.075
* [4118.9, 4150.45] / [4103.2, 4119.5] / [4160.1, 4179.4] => 0.032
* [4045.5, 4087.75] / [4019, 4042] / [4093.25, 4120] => 0.027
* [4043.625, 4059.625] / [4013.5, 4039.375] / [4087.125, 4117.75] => 0.072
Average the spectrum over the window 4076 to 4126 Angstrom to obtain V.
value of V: 11.5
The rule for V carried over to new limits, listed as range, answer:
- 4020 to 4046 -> 10.1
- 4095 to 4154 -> 10.7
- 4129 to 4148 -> 10.2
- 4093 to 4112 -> 12.3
